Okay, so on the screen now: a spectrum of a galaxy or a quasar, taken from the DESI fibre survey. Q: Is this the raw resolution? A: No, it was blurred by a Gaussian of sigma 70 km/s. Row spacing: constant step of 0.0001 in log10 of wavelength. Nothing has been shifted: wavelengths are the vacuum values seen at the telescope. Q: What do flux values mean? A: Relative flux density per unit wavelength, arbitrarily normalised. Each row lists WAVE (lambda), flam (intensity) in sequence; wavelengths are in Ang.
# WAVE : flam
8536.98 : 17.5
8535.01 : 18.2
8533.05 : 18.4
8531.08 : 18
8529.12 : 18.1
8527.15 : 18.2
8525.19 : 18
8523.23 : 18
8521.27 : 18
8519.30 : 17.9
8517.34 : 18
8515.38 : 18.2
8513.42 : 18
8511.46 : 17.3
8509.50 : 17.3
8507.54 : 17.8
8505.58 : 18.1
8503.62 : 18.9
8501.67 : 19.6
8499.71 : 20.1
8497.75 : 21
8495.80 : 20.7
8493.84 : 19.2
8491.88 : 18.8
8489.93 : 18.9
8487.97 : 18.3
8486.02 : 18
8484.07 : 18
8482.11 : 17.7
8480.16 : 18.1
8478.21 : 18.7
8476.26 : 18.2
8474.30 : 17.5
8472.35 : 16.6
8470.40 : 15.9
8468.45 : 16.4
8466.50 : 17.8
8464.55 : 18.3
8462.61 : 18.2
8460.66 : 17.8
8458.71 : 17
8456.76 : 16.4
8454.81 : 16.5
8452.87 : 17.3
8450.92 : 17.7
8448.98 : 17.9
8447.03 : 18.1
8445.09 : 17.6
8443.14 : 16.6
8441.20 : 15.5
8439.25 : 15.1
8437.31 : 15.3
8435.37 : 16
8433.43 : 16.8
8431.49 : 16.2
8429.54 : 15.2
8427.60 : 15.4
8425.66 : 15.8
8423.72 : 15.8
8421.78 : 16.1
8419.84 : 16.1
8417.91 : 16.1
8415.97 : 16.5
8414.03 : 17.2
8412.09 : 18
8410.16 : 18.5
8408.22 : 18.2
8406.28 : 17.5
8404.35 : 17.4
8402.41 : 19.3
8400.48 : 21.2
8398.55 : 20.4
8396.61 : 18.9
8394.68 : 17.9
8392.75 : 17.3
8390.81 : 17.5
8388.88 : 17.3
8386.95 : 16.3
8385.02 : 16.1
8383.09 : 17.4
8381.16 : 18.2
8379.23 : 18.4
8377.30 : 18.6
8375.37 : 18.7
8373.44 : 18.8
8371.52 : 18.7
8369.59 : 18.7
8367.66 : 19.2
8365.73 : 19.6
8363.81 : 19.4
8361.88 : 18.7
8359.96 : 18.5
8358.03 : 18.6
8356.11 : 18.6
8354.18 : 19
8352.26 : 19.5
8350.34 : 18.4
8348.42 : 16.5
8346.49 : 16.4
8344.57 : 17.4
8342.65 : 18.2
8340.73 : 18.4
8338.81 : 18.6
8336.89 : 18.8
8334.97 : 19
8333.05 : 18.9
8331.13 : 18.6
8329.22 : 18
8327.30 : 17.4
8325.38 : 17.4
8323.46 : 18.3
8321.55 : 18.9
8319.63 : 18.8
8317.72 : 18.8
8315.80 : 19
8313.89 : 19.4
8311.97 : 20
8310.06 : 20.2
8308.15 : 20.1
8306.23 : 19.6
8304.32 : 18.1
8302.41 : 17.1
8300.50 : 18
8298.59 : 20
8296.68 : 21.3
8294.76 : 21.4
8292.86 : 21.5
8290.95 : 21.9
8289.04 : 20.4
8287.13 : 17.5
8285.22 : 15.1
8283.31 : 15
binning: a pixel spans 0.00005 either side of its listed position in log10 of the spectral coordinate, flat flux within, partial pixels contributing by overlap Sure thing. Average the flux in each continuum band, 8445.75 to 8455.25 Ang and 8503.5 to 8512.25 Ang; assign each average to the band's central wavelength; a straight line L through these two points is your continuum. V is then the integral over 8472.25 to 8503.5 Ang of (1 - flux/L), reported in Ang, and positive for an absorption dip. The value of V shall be -1.9 Ang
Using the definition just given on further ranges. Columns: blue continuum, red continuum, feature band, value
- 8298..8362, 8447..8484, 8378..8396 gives 0.7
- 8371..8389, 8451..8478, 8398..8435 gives 0.9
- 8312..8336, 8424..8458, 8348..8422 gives -3.0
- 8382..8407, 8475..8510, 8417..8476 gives 5.7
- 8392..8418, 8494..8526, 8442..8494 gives 2.2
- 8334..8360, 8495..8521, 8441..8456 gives 1.0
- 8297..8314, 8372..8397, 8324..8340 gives 0.4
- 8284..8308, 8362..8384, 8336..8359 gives 0.9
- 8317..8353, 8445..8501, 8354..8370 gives -0.7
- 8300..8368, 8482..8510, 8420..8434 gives 2.1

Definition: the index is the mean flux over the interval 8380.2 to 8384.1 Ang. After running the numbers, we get 17.8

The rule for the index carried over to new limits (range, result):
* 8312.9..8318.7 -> 19.1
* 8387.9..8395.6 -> 17.5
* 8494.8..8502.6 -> 20.3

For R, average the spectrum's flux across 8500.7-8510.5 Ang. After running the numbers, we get 18.3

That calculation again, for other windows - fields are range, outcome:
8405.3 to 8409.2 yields 17.8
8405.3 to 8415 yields 17.9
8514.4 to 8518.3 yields 18.1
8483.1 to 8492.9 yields 18.4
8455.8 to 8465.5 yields 17.5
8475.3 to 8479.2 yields 18.5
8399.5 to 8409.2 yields 18.7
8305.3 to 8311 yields 20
